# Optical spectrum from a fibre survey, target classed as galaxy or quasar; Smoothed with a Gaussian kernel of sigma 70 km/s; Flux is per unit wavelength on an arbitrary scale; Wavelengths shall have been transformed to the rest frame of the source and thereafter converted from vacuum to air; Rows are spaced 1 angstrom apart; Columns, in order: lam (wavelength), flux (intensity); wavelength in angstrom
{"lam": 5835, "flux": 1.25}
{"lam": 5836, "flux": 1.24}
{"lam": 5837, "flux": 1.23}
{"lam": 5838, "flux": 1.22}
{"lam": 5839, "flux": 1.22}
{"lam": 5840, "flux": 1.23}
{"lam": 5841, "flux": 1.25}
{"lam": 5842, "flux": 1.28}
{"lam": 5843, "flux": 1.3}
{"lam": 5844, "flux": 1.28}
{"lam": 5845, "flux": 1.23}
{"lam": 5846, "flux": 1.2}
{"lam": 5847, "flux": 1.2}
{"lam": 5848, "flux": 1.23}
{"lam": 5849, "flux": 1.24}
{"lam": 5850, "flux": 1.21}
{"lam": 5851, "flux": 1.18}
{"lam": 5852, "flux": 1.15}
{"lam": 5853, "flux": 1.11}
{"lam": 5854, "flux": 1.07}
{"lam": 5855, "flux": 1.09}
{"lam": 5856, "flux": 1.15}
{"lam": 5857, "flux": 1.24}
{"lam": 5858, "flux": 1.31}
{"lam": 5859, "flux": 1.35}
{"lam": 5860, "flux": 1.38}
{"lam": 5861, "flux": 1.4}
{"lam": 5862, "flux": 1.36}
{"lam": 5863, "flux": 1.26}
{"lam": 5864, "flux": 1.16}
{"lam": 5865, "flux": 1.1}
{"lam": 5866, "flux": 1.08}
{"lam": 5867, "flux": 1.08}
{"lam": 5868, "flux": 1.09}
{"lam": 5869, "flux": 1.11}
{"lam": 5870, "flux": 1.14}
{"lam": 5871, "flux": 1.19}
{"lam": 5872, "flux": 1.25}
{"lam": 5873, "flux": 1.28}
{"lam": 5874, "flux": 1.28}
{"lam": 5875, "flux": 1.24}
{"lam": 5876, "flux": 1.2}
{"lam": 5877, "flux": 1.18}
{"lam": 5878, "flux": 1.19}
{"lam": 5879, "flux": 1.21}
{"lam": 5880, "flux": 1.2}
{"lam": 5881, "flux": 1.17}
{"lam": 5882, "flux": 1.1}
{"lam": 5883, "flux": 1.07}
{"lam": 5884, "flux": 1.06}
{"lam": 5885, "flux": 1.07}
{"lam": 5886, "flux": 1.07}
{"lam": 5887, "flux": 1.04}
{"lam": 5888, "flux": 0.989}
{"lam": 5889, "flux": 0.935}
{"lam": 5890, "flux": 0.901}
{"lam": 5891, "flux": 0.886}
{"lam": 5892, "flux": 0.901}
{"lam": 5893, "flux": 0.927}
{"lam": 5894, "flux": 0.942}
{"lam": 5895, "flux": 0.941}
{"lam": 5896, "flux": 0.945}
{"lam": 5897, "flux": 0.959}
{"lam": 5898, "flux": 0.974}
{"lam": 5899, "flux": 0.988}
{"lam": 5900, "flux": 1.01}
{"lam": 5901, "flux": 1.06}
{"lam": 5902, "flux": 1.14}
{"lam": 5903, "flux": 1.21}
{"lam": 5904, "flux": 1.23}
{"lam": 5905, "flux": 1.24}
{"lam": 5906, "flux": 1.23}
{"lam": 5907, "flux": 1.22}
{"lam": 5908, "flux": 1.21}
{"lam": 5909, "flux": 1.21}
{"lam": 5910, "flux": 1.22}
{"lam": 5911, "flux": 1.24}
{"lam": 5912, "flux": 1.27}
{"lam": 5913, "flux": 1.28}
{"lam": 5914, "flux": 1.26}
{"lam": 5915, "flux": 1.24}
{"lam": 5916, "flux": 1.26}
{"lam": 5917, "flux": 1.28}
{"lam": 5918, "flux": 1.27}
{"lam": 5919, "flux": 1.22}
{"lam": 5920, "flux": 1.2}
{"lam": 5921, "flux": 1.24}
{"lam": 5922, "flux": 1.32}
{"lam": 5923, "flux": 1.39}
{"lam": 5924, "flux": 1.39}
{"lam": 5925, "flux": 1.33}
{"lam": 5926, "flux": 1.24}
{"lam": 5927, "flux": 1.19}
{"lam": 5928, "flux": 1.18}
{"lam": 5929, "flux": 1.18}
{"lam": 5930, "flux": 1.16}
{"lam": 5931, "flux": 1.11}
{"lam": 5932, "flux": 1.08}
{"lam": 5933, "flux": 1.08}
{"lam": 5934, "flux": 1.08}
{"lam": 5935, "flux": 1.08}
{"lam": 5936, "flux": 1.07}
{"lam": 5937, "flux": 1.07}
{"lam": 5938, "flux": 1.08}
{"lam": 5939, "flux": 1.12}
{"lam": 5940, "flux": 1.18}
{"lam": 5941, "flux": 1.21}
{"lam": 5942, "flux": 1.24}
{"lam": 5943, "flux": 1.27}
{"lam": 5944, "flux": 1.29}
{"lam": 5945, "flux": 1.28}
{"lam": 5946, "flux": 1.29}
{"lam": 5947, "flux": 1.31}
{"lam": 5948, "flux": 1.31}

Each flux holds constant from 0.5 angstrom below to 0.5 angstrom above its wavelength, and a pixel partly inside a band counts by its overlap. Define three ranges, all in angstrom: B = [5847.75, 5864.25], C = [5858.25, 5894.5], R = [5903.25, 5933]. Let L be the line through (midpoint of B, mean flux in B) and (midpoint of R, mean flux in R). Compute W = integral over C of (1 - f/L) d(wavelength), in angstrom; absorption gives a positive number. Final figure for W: 2.9 angstrom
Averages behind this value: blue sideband 1.23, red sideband 1.23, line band 1.13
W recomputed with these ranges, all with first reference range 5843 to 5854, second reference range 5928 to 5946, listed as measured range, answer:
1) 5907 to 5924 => -1.35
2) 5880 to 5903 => 3.26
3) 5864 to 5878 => 0.22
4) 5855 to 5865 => -0.63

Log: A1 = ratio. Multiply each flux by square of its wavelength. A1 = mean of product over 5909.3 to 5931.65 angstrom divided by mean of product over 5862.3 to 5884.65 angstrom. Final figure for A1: 1.1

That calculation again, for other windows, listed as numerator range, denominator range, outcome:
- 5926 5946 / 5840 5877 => 0.98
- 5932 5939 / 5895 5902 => 1.10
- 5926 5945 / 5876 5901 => 1.14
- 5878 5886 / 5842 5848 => 0.92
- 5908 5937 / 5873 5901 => 1.16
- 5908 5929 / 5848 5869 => 1.07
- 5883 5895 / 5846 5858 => 0.84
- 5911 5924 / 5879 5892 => 1.23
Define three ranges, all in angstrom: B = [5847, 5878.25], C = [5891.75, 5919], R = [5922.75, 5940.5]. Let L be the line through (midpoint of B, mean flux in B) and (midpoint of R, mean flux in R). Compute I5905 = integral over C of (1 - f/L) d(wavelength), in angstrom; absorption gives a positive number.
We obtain 0.9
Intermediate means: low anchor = 1.2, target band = 1.14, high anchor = 1.16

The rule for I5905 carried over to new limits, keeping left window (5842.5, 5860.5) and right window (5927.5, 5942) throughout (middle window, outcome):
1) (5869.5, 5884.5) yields 0.07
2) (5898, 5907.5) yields 0.18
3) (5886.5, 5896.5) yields 1.98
